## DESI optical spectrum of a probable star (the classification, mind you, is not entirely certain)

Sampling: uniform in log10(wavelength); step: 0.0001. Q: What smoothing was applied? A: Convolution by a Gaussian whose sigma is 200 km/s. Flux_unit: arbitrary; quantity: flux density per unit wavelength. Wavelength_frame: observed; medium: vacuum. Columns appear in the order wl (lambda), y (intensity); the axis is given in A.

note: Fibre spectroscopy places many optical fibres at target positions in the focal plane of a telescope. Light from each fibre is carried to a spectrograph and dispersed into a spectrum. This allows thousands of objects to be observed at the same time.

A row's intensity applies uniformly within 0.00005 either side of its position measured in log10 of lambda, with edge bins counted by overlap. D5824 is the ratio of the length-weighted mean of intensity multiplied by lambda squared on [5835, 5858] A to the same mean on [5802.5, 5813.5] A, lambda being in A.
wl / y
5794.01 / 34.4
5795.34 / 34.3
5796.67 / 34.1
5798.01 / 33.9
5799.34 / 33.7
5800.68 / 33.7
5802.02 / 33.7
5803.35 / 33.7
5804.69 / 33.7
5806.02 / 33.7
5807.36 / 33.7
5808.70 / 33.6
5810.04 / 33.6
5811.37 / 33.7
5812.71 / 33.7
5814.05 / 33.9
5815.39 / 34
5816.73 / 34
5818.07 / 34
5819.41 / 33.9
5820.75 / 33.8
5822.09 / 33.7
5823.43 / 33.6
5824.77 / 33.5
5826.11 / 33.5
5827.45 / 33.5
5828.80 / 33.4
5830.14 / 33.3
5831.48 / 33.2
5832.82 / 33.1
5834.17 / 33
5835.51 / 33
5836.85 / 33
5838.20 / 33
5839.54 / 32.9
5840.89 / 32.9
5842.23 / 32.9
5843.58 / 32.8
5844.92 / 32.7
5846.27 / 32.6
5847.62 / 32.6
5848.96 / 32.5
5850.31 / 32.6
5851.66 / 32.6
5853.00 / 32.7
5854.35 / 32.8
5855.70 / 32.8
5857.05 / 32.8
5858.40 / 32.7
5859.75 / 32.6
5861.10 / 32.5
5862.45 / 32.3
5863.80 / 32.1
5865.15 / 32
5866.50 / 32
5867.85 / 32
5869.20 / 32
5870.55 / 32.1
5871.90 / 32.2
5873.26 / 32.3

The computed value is 0.99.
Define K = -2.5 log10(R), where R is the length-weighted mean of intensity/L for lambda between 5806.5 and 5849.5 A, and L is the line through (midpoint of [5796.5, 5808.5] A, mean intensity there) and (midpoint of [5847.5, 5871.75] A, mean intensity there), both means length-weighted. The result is -0.01 mag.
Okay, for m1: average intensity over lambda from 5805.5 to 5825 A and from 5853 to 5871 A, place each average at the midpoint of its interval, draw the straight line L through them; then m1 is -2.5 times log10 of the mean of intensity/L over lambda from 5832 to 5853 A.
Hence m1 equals 0.00 mag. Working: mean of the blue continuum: 33.8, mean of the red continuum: 32.4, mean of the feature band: 32.8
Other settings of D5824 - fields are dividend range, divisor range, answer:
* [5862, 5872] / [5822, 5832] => 0.97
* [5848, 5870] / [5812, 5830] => 0.98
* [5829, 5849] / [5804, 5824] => 0.98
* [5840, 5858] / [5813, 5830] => 0.98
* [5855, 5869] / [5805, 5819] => 0.97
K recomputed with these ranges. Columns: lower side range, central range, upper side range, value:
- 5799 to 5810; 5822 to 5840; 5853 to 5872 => -0.01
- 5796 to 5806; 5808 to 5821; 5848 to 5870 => -0.01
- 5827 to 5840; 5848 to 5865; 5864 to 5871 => -0.01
